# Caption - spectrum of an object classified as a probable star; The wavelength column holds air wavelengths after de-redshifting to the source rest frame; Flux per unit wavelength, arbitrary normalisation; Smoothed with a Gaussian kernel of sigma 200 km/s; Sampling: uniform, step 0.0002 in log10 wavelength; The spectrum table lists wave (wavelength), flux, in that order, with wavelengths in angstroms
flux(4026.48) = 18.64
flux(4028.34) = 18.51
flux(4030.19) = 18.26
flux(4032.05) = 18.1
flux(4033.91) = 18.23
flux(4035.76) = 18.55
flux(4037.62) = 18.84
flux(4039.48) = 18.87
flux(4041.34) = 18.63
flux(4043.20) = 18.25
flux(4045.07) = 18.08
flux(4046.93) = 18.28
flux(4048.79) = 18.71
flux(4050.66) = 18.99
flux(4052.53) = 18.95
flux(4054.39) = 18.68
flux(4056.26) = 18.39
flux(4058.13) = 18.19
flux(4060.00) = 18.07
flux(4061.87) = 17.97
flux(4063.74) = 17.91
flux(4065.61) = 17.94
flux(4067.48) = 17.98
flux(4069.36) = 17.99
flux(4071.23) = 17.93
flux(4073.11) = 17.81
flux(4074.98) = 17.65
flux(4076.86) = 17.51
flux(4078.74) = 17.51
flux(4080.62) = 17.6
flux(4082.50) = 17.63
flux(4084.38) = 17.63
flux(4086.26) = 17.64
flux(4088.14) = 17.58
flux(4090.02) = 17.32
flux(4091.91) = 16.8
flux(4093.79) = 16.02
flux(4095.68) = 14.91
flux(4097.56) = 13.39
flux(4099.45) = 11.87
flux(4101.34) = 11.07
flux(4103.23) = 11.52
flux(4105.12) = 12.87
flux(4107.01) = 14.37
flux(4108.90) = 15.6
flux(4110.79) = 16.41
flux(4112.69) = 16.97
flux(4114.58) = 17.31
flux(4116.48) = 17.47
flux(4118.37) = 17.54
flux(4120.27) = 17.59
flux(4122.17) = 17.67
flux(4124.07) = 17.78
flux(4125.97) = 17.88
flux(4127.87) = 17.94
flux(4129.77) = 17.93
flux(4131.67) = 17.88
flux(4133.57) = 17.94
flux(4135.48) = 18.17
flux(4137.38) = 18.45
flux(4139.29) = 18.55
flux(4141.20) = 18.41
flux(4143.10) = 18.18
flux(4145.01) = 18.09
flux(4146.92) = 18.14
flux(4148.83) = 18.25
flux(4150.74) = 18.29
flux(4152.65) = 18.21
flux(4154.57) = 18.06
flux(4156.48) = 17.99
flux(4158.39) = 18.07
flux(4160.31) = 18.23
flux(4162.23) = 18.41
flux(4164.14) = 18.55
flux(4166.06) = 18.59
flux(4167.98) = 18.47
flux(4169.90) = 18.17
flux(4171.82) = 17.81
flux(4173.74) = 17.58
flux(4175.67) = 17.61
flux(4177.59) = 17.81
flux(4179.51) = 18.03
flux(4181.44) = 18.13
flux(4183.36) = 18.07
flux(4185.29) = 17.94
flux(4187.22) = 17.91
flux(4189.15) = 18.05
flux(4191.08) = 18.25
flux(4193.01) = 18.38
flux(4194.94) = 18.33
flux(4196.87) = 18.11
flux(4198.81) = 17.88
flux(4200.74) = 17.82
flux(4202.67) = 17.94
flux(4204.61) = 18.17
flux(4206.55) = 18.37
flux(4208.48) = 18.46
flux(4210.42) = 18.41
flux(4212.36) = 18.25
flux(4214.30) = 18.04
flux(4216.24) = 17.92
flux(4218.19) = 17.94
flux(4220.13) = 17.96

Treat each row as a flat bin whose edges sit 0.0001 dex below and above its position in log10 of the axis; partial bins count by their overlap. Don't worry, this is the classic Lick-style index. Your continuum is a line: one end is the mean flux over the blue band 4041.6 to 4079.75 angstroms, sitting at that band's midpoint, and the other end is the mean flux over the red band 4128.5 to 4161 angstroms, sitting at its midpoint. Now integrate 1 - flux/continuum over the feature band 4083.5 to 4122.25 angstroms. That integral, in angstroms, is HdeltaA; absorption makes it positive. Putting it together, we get 5.4 angstroms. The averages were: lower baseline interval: 18.1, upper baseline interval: 18.2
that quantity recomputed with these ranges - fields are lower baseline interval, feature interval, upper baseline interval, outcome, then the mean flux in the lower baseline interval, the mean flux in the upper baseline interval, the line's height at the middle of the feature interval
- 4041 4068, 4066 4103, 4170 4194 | 3.7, 18.3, 18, 18.2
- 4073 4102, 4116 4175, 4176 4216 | -2.9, 16.3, 18.1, 17.2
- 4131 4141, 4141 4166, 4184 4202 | -0.1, 18.2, 18.1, 18.2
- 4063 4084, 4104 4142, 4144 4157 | 1.7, 17.8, 18.1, 18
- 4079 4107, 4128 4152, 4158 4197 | -1.9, 15.3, 18.1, 16.9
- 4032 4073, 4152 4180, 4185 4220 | 0.1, 18.3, 18.1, 18.2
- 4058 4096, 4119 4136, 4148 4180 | 0.0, 17.5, 18.1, 17.9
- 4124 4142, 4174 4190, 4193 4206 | 0.1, 18.1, 18.1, 18.1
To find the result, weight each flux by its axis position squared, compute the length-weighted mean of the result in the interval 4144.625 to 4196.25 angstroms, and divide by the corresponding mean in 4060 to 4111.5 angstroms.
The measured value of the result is 1.2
